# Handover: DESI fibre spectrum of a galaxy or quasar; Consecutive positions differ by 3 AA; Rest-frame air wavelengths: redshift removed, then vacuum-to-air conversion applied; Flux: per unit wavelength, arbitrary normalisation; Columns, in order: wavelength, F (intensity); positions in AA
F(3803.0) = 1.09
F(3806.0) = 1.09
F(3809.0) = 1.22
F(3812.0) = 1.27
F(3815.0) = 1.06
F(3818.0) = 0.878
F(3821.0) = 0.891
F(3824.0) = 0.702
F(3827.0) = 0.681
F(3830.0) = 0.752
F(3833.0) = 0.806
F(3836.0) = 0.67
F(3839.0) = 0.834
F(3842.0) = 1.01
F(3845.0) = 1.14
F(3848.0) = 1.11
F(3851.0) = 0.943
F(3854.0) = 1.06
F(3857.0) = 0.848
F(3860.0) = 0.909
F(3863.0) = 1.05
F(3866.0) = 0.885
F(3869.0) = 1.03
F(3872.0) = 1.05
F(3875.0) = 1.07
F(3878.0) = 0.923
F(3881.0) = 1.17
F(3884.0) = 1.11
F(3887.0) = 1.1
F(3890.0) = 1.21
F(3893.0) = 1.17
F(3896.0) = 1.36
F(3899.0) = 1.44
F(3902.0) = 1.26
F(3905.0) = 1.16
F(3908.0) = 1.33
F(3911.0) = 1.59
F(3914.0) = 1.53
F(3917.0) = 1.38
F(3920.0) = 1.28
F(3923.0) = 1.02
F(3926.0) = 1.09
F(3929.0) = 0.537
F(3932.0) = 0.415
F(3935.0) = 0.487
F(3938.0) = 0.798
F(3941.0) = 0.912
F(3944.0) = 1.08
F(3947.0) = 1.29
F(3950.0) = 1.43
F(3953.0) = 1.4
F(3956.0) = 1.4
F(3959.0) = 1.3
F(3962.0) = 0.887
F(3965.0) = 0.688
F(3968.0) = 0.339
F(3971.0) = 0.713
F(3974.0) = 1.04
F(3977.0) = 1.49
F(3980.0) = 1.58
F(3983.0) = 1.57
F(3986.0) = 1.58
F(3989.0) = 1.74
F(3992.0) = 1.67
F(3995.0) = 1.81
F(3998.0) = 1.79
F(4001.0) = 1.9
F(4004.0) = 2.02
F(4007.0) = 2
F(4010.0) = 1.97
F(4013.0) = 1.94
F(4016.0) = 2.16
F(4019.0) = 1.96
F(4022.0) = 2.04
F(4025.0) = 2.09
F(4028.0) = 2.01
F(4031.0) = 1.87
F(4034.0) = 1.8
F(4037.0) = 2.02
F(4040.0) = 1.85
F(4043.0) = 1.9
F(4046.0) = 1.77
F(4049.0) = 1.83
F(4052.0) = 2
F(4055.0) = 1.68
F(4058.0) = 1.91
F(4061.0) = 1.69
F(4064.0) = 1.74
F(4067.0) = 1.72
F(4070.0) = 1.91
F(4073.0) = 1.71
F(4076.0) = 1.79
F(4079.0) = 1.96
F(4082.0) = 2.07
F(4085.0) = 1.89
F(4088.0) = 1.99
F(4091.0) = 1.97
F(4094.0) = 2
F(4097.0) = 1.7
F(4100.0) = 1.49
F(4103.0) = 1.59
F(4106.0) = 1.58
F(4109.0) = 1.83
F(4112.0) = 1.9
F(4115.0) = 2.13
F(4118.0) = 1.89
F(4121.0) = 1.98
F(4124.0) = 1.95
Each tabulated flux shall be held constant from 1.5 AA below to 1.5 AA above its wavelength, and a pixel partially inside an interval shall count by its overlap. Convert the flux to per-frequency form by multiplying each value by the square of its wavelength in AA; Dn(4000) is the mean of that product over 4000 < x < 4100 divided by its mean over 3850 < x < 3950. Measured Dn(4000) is 1.9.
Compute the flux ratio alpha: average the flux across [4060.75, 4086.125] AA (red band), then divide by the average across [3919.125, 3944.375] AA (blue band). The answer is 2.23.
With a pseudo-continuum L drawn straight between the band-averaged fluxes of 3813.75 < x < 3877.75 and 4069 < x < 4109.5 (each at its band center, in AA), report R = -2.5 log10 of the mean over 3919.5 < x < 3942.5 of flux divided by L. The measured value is 0.472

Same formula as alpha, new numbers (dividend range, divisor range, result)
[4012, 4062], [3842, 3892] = 1.84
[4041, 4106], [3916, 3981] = 1.79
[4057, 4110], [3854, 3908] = 1.63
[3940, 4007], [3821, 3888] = 1.44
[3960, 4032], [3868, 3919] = 1.31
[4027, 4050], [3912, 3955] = 1.78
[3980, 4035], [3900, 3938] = 1.73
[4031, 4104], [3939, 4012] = 1.31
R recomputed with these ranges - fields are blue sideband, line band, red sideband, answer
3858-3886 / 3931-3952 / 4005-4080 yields 0.42 mag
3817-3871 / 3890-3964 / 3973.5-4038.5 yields 0.18 mag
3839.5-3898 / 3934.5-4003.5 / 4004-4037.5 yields 0.30 mag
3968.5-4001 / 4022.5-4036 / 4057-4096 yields -0.17 mag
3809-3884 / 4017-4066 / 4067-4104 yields -0.13 mag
